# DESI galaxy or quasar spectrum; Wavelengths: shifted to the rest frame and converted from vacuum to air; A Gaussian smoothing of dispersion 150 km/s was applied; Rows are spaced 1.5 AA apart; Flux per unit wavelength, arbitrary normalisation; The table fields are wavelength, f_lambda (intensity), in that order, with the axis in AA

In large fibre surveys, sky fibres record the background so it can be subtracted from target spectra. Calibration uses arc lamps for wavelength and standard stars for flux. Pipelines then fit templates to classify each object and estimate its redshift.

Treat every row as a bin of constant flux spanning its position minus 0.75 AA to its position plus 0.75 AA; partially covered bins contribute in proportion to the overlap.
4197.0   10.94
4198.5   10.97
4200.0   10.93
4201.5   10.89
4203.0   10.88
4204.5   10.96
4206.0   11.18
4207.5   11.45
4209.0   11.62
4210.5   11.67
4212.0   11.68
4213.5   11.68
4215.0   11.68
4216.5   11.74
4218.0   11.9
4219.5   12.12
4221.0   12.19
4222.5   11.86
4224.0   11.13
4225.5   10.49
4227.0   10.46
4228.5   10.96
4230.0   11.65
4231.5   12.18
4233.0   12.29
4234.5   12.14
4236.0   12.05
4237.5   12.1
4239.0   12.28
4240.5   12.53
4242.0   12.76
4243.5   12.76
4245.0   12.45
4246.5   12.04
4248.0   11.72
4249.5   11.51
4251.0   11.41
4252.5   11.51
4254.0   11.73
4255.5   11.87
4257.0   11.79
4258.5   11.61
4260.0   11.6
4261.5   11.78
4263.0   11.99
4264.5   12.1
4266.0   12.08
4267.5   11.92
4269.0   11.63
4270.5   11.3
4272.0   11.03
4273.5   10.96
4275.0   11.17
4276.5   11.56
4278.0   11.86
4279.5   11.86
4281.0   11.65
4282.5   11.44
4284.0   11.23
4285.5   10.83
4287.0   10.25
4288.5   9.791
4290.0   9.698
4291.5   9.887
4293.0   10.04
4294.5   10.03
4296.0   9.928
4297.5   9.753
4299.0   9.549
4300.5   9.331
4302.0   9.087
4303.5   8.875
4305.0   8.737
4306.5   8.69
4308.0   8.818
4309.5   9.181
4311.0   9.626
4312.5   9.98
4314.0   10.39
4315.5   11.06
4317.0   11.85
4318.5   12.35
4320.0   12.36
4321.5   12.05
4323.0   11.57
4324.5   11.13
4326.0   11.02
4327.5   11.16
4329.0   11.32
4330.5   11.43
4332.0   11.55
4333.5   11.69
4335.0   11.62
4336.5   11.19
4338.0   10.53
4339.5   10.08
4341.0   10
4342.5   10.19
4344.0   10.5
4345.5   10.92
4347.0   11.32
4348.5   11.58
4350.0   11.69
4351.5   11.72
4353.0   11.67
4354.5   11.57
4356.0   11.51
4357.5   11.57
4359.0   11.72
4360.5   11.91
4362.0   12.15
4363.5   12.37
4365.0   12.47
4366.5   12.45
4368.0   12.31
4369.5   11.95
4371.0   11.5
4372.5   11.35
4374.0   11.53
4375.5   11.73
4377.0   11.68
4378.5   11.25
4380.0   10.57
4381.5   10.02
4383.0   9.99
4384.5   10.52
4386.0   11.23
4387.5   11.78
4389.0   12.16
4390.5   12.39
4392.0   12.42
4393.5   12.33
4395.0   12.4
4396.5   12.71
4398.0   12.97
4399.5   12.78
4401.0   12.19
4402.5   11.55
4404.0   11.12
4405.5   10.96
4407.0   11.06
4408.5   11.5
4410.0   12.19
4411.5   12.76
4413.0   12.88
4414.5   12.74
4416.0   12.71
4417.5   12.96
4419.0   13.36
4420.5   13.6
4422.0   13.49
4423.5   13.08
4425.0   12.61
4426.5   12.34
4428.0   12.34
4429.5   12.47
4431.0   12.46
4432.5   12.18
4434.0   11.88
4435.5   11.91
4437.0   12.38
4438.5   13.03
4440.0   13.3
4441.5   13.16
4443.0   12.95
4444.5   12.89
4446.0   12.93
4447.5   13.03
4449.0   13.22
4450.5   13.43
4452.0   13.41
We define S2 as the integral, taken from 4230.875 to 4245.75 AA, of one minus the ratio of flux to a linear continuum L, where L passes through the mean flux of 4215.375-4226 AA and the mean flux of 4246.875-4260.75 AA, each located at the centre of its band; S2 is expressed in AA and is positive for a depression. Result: -0.9 AA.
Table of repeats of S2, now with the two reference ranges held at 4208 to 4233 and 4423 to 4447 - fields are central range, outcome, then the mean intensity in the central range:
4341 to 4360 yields 1.4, 11.3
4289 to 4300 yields 1.9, 9.83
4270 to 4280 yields 0.4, 11.4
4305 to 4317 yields 2.3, 9.75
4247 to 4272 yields 0.1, 11.7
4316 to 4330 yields 0.5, 11.6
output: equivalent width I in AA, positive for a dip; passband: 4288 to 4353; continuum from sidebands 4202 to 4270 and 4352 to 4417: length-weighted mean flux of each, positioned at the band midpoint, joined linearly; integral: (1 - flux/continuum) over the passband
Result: 6.8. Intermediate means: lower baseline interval 11.8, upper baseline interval 11.8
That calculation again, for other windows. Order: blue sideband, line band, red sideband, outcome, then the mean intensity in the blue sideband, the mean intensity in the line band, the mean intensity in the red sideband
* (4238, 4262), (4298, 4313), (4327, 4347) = 2.83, 12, 9.18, 10.9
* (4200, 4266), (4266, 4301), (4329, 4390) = 2.49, 11.7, 10.8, 11.4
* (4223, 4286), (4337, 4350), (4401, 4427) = 1.49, 11.7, 10.7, 12.4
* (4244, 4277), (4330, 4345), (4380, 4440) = 1.34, 11.7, 10.9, 12.2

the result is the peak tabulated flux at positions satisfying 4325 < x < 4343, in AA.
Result 11.69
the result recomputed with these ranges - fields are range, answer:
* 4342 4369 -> 12.47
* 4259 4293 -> 12.1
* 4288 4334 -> 12.36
